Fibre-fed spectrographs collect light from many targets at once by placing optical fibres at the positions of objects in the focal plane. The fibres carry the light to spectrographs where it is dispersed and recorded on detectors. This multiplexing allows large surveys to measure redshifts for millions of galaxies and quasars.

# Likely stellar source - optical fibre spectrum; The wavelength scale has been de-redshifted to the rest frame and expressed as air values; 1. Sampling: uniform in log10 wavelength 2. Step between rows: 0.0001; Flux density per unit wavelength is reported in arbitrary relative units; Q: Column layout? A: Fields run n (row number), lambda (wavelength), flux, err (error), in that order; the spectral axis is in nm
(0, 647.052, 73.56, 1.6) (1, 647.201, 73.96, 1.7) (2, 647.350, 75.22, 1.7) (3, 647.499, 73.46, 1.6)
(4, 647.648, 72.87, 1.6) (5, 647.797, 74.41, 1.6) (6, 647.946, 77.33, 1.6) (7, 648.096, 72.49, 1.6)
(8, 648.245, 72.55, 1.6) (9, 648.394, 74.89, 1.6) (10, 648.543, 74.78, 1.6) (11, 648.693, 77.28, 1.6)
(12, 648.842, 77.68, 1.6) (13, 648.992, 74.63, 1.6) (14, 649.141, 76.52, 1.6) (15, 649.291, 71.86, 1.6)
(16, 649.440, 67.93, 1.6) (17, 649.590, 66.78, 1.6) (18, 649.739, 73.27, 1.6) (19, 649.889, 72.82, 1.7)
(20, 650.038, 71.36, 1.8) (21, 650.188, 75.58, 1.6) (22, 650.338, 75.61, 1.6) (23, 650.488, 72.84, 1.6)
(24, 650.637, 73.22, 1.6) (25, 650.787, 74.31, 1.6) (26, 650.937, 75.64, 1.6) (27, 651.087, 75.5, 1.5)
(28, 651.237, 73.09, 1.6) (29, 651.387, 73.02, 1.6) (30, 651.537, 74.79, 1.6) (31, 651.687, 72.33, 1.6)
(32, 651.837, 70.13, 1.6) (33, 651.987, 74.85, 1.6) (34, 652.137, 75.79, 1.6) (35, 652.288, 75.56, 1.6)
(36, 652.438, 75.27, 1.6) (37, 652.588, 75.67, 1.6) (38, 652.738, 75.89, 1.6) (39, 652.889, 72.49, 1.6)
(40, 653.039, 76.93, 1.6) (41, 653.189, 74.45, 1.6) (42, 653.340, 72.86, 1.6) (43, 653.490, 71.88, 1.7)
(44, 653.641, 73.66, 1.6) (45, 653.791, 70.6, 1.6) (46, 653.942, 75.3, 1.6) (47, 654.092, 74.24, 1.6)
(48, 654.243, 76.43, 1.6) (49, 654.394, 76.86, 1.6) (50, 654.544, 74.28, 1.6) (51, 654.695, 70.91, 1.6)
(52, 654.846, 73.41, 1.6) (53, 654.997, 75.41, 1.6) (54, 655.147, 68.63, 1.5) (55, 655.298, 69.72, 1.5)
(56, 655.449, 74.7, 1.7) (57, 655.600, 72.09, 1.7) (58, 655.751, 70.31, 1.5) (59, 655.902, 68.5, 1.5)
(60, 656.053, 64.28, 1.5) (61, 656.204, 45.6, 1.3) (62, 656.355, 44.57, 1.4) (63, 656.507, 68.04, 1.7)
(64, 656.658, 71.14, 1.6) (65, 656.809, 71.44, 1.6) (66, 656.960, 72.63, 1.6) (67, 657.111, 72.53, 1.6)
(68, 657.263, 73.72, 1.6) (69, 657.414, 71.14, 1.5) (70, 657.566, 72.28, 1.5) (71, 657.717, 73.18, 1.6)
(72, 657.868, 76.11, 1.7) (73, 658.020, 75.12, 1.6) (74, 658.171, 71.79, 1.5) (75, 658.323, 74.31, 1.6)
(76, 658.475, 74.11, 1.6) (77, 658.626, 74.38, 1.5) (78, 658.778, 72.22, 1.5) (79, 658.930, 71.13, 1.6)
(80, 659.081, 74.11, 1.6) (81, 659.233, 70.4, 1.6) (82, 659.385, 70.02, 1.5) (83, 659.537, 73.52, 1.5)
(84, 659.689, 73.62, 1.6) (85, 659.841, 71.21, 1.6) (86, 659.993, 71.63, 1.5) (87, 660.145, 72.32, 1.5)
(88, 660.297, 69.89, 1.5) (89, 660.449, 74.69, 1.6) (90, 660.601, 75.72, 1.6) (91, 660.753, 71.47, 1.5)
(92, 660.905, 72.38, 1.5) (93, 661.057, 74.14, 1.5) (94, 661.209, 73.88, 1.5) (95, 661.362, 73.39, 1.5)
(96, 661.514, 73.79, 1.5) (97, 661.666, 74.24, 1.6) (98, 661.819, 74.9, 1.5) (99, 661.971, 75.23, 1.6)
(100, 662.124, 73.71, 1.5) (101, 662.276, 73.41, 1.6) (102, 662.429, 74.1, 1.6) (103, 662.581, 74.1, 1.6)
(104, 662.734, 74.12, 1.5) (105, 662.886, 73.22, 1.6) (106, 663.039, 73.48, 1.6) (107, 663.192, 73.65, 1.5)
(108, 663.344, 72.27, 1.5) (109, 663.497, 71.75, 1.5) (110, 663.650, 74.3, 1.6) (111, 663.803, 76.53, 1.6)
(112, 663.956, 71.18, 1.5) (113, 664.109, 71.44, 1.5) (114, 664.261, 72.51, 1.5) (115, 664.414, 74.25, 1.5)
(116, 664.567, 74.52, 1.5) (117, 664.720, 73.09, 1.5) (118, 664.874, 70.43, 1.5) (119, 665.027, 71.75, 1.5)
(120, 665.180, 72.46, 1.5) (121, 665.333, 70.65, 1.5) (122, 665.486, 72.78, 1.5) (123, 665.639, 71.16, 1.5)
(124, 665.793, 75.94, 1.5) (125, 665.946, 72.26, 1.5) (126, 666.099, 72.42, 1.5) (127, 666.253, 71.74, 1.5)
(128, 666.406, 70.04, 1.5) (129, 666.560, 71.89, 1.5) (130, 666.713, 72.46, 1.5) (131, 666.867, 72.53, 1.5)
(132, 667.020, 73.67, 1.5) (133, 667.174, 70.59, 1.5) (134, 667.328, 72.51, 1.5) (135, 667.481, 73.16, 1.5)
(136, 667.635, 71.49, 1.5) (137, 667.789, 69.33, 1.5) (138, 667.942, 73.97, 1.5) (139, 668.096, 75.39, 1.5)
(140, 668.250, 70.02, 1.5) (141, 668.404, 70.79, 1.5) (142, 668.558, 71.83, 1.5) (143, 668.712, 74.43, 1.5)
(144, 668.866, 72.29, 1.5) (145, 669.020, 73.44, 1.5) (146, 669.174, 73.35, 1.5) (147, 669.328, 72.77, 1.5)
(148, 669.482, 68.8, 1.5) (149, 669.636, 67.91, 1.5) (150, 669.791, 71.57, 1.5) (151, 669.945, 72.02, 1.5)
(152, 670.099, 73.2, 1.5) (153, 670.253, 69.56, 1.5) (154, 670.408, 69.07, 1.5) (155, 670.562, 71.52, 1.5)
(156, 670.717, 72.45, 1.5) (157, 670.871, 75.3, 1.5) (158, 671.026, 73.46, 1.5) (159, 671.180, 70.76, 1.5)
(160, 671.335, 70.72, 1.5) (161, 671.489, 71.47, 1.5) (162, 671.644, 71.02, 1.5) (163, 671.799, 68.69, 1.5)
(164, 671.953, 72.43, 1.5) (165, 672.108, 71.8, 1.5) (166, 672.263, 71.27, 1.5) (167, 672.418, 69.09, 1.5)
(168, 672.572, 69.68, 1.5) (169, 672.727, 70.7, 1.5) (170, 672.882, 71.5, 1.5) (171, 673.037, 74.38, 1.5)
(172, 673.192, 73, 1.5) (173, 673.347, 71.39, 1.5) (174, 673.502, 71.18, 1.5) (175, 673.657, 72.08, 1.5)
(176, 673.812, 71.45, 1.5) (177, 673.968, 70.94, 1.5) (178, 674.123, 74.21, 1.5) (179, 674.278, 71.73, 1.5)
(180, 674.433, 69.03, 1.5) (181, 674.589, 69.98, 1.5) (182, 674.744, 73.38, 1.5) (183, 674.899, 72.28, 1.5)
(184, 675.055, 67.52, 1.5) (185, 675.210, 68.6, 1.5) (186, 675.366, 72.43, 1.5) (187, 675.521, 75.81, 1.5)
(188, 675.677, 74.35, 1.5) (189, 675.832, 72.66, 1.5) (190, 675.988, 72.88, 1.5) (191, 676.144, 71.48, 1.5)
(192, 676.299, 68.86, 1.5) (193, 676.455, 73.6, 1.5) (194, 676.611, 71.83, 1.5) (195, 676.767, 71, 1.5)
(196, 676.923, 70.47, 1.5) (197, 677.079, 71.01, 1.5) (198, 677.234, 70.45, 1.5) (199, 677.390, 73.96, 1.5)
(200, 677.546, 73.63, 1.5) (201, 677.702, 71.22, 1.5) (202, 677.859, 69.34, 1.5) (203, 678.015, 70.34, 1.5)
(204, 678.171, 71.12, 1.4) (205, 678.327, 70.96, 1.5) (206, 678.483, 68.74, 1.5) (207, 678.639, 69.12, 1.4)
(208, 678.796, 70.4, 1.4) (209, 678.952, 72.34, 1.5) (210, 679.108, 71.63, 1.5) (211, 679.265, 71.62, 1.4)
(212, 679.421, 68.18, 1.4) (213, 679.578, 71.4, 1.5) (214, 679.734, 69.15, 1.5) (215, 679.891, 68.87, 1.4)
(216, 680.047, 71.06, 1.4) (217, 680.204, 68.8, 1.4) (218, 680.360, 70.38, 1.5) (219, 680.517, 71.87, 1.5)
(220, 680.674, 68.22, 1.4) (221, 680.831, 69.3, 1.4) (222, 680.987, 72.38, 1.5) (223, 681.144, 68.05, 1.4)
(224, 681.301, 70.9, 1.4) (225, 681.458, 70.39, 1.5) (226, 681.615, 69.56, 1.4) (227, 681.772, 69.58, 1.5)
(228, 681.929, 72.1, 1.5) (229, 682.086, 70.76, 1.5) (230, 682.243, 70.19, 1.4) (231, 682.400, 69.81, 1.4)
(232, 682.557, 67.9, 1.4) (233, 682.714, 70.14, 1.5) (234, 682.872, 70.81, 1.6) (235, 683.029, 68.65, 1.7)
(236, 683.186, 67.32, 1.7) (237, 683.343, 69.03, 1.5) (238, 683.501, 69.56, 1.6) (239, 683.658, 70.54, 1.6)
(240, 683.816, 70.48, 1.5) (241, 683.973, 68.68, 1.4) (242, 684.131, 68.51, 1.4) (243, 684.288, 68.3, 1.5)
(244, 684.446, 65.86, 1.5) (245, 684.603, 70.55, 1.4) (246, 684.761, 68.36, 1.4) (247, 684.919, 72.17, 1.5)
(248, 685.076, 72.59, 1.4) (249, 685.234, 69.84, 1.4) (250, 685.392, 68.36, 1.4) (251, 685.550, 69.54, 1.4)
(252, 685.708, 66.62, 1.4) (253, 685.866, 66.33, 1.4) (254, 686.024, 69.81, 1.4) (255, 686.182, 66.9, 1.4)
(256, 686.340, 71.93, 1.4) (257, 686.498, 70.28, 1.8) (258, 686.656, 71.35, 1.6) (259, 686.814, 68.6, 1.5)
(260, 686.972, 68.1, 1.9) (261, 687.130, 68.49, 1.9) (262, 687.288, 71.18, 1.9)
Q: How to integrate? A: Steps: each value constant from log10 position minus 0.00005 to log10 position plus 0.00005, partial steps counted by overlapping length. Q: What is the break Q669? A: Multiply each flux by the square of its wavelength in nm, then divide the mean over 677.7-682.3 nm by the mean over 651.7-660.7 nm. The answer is 1.05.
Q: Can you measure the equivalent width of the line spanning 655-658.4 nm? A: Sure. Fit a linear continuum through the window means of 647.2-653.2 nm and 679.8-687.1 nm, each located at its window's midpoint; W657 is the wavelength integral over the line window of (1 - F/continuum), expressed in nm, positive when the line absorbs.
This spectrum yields 0.178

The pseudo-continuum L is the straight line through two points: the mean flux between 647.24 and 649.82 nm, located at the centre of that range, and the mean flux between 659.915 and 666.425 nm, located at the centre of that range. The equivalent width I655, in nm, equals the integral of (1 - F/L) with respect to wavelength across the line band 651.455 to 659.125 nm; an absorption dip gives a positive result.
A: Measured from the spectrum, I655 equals 0.16 nm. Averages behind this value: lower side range 73.8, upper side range 73.1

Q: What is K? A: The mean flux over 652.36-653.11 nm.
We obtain 75.3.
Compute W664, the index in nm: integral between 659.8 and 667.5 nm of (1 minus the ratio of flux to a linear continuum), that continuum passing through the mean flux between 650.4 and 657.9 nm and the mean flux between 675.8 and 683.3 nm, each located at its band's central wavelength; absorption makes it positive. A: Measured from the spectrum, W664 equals -0.16 nm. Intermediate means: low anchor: 71.9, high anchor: 70.5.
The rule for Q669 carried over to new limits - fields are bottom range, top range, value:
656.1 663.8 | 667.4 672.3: 1.03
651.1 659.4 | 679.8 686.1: 1.05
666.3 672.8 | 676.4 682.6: 1.01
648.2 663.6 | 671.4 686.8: 1.04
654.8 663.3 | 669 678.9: 1.04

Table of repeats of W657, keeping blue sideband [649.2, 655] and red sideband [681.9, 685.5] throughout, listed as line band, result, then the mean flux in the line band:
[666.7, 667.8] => -0.01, 72.1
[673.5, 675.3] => -0.01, 71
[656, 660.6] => 0.15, 70.5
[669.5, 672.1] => 0.00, 71.3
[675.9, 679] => -0.03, 71.1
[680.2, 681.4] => 0.00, 70.1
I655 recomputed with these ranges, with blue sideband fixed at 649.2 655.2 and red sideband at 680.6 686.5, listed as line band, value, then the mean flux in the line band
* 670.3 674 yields -0.026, 71.4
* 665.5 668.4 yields -0.024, 72.2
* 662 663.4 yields -0.028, 73.6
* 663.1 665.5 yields -0.025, 72.7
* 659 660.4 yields 0.013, 71.9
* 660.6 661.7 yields -0.016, 73.5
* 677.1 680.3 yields -0.024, 70.6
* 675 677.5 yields -0.047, 71.8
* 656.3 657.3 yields 0.068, 67.9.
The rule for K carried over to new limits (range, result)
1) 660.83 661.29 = 73.4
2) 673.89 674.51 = 71.5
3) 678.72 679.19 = 71.5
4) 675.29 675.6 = 74.2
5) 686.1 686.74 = 70.1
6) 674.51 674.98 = 71.8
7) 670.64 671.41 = 72.5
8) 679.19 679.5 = 69.9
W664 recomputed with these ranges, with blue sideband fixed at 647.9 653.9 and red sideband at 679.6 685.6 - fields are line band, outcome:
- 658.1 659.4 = 0.00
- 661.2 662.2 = -0.02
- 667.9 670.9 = -0.02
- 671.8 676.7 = -0.06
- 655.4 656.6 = 0.16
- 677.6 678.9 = 0.00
